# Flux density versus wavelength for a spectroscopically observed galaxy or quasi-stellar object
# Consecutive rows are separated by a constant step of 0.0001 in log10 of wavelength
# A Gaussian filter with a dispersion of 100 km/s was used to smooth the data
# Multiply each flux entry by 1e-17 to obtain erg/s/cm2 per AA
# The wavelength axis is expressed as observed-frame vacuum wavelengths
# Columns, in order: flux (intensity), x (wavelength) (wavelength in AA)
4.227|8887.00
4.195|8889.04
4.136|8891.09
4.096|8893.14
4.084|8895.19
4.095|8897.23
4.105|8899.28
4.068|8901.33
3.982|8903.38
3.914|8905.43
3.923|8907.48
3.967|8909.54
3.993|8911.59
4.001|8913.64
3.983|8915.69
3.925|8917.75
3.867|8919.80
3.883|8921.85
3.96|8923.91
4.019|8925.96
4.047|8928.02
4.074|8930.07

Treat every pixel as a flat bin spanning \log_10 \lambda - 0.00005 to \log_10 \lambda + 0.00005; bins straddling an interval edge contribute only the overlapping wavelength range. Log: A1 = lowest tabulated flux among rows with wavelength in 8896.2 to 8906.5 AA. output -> 3.914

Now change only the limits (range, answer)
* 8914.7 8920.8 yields 3.867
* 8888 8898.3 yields 4.084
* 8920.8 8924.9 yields 3.883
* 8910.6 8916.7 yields 3.983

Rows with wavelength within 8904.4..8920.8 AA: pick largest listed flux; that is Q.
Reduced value 4.001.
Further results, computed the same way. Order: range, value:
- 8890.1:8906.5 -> 4.136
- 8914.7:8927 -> 4.019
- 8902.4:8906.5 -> 3.982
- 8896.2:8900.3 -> 4.105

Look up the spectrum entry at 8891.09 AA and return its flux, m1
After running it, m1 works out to 4.136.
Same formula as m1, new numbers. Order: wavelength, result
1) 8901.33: 4.068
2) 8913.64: 4.001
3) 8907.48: 3.923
